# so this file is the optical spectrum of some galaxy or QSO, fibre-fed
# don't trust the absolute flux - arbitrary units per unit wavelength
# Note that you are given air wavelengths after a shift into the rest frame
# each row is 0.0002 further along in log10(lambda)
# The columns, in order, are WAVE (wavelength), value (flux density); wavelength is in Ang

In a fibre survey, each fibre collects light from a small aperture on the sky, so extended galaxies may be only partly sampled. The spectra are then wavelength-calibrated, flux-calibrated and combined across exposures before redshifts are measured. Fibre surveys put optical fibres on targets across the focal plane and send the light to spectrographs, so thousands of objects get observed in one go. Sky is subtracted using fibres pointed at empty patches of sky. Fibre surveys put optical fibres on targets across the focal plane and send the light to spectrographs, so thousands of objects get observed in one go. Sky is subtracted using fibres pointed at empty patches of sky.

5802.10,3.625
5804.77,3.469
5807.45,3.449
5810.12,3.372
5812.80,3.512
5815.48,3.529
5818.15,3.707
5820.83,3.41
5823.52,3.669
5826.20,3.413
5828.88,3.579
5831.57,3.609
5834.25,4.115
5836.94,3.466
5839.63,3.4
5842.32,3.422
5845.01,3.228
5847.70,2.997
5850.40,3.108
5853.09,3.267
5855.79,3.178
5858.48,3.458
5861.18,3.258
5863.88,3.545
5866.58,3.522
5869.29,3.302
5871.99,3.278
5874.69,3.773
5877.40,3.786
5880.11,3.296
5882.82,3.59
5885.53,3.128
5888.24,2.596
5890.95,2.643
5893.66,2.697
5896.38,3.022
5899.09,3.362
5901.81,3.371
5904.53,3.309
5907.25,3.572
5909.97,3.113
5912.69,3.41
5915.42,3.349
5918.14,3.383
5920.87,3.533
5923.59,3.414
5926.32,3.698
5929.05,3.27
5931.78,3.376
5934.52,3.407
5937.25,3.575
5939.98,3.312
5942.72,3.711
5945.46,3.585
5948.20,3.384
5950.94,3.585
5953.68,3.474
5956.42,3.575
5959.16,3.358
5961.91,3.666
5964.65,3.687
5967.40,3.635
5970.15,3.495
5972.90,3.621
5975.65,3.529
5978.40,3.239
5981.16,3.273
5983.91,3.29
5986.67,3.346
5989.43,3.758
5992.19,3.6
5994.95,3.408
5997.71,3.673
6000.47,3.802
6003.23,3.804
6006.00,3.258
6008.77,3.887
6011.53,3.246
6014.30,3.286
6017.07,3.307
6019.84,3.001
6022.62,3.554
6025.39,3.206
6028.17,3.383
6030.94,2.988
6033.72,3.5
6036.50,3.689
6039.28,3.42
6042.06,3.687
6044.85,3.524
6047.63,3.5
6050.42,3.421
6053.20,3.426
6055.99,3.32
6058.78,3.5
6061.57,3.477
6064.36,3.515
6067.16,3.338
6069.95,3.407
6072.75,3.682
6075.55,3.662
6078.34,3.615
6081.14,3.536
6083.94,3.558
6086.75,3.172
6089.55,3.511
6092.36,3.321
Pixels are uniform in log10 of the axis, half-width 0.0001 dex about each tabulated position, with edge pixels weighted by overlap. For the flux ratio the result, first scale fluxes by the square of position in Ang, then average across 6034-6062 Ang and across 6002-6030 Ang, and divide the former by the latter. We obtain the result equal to 1.04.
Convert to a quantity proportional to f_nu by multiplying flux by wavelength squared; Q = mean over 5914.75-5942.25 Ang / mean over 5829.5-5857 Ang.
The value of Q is 1.05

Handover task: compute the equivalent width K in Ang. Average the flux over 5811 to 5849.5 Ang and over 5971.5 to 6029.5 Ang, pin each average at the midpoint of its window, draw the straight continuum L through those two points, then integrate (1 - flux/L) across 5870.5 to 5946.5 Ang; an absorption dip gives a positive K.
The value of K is 2.95 Ang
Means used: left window 3.5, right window 3.45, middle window 3.34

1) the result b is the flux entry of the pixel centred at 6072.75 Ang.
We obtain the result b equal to 3.682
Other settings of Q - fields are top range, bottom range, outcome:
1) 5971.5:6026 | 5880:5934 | 1.09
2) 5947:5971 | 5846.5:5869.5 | 1.11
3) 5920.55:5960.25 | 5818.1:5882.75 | 1.04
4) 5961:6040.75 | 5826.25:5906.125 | 1.09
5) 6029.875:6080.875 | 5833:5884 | 1.09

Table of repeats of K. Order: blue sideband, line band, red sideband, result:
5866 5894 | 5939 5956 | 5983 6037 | -0.8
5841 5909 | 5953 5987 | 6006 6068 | -1.3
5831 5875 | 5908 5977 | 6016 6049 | -1.8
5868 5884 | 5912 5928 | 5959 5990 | 0.2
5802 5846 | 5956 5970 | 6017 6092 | -0.4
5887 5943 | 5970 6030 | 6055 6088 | -1.0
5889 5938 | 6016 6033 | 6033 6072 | 1.0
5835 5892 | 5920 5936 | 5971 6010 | -0.1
